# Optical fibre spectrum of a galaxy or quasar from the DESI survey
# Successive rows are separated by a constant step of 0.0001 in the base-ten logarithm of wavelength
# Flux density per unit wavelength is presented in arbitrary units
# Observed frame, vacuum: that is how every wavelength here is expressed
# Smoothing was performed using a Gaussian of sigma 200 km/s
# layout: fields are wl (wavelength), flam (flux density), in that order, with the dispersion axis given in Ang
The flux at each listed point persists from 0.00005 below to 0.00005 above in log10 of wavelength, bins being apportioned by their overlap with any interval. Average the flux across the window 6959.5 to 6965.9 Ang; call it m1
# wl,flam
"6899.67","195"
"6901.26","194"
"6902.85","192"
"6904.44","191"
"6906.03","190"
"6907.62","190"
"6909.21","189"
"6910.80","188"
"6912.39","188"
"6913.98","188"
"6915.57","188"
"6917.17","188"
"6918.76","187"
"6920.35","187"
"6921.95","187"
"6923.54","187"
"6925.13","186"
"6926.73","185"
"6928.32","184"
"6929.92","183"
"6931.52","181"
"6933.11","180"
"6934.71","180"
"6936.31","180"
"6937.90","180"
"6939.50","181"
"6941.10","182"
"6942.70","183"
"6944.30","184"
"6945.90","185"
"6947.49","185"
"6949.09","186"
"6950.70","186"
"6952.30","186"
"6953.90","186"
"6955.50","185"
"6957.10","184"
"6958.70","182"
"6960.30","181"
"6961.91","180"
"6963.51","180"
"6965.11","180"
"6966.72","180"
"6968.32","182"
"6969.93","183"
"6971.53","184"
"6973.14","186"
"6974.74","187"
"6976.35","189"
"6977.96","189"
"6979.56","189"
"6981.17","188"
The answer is 180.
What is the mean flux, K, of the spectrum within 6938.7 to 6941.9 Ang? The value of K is 181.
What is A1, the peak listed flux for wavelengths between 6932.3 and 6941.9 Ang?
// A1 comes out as 182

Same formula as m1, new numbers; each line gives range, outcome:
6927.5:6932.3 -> 183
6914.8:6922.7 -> 187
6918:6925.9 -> 187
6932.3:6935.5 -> 180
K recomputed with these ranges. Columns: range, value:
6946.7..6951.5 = 185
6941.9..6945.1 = 183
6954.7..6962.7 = 182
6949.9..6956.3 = 186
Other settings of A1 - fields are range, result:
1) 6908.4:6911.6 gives 189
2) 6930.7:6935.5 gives 181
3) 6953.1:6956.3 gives 186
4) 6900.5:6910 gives 194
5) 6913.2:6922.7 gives 188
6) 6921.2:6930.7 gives 187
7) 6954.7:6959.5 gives 185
